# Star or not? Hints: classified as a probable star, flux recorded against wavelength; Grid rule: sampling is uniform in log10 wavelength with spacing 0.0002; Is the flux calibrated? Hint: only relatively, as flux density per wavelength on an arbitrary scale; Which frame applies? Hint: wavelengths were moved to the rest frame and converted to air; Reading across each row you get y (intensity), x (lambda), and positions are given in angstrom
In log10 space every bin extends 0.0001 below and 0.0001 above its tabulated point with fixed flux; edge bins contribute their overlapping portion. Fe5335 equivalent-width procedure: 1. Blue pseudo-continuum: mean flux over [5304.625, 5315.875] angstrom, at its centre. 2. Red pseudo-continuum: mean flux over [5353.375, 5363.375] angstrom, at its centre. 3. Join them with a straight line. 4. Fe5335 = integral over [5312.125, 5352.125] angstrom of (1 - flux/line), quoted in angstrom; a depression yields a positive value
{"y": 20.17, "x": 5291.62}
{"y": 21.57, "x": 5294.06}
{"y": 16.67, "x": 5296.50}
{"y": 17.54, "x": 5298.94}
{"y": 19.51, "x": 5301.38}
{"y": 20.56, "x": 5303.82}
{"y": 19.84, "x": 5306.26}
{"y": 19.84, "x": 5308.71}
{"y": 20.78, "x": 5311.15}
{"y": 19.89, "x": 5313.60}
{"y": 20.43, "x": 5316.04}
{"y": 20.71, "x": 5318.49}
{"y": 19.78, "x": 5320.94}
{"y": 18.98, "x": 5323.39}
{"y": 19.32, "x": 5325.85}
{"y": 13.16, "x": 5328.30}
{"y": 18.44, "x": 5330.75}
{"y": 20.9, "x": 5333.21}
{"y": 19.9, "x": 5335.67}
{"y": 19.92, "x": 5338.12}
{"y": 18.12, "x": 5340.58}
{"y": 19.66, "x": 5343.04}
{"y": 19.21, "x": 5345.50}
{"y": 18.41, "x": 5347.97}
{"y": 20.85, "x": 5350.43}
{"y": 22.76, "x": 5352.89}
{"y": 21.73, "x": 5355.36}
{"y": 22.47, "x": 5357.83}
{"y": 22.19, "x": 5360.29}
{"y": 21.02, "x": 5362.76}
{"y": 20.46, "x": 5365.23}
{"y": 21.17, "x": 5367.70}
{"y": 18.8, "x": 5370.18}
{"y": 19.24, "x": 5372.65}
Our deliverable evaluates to 3.22 angstrom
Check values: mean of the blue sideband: 20.1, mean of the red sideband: 22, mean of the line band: 19.3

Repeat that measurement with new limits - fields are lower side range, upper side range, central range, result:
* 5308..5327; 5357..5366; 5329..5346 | 1.2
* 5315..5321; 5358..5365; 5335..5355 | 1.1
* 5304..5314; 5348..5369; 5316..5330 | 1.3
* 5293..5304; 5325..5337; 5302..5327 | -1.8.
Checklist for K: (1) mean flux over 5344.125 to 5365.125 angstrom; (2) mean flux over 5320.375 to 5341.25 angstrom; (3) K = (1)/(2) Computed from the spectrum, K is 1.12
